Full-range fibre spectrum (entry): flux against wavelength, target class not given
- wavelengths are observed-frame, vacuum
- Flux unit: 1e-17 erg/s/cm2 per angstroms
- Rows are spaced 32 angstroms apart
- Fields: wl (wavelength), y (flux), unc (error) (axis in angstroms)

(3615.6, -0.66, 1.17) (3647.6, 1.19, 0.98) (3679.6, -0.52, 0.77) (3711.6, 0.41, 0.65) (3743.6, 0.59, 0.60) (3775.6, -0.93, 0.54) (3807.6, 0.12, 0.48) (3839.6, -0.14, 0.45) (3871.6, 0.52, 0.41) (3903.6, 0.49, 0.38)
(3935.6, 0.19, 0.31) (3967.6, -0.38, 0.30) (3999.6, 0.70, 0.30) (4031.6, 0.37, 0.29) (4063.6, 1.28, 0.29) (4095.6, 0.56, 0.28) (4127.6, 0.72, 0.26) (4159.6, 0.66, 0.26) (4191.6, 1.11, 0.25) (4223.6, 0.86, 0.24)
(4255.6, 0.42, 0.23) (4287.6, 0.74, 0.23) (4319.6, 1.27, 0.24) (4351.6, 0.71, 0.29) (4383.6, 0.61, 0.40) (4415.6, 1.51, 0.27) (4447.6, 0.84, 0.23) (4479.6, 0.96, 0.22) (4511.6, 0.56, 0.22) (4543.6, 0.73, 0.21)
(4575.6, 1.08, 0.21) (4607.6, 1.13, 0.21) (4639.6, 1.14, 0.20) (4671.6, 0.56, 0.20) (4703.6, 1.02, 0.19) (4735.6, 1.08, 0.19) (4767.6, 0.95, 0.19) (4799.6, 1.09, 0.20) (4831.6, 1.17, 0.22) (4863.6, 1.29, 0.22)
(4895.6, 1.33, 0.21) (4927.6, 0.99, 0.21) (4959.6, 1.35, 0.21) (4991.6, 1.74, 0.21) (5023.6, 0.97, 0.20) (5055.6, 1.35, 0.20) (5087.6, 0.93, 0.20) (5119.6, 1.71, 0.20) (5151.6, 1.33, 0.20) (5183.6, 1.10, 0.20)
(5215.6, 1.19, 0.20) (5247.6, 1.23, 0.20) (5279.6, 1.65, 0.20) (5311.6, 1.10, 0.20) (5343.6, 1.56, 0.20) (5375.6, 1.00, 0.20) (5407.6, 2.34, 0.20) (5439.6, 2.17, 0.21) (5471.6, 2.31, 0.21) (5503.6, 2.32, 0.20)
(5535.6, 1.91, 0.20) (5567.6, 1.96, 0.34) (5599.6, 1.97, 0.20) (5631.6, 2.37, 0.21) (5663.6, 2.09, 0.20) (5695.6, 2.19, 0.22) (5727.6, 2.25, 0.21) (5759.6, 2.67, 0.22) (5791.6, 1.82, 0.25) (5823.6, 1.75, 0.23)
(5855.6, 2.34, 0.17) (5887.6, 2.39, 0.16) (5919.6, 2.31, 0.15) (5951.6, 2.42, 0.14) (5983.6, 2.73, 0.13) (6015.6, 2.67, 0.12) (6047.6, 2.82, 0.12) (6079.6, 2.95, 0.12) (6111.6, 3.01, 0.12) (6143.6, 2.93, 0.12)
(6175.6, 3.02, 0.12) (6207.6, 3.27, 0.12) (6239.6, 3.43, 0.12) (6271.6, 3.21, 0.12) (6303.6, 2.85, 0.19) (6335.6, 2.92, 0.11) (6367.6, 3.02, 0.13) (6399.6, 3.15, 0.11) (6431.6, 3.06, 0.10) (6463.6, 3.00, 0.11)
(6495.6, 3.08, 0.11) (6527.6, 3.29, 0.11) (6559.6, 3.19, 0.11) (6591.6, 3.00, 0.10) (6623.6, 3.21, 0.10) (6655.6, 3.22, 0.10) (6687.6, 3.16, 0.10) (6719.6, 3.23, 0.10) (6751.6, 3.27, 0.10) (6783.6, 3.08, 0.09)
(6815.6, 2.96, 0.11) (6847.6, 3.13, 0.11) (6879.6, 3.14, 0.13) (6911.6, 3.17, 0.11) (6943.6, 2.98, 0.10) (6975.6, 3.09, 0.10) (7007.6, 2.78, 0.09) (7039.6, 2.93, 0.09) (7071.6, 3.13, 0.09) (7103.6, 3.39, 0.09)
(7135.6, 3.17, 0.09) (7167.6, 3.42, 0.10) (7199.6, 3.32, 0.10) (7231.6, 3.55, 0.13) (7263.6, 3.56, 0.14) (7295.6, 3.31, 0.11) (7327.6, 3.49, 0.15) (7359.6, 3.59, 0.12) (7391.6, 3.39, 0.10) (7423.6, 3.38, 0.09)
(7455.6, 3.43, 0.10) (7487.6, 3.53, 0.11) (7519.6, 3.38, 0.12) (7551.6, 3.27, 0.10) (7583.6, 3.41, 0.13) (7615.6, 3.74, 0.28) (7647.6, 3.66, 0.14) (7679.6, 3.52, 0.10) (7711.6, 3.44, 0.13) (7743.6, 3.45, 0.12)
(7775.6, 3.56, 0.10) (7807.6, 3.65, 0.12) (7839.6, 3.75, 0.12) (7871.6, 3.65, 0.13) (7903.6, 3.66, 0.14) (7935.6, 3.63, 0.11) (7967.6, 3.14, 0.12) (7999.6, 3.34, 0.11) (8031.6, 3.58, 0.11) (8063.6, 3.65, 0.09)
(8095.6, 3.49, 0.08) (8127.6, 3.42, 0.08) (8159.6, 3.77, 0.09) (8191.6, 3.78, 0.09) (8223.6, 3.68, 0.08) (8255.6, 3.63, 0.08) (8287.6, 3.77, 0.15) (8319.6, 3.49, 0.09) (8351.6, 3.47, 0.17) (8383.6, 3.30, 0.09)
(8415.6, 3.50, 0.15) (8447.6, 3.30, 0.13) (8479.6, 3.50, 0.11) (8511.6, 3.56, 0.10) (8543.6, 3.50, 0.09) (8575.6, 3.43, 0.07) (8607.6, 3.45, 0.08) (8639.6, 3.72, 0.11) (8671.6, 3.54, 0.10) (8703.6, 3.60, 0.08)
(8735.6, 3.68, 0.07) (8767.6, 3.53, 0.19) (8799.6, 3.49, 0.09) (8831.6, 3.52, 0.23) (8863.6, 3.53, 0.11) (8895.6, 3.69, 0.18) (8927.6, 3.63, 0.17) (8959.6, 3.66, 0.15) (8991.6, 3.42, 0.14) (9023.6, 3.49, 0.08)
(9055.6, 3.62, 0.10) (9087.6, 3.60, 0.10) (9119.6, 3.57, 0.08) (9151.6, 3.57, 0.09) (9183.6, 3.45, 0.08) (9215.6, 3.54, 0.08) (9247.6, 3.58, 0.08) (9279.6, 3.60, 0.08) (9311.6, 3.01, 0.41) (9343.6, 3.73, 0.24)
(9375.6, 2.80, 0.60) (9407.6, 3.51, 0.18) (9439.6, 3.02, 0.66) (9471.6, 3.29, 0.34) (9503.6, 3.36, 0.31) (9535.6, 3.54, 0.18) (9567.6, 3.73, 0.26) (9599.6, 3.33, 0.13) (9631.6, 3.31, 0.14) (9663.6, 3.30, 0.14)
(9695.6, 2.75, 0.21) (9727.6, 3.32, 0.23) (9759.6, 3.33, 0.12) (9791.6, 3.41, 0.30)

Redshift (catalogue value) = 0.35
